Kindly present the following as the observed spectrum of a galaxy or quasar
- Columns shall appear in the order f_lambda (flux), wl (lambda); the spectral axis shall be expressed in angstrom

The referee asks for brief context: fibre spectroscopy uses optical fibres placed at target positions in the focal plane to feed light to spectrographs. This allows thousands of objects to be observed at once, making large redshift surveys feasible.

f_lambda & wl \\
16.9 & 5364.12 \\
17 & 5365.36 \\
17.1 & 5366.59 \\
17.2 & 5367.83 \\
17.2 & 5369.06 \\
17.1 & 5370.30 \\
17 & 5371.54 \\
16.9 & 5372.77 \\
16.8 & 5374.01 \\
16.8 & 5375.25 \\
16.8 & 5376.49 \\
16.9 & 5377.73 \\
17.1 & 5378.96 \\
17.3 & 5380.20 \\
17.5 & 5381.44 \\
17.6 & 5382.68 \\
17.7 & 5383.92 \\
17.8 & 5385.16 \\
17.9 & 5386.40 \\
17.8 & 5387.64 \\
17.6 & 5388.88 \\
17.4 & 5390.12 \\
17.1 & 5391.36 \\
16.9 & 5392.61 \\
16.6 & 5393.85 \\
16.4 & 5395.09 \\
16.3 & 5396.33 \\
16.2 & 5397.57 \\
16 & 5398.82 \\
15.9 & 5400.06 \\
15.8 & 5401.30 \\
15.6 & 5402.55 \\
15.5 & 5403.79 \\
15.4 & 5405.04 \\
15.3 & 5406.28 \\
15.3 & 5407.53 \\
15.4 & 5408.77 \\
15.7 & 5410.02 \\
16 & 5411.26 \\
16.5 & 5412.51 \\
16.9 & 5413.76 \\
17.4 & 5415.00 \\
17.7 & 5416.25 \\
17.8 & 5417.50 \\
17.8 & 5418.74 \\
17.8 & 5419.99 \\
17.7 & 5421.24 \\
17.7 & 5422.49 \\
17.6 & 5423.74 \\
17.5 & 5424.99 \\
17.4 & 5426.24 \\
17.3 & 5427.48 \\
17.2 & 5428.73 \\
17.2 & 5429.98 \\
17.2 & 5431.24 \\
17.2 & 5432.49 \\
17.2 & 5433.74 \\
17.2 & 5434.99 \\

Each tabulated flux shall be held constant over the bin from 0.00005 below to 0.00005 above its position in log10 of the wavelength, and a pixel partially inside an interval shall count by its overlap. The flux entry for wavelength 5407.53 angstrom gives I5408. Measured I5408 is 15.3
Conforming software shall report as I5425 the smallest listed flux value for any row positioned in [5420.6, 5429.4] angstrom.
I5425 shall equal 17.2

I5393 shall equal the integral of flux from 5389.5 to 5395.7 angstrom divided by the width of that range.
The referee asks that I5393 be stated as 16.9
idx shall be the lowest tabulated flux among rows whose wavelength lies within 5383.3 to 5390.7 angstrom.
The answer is 17.4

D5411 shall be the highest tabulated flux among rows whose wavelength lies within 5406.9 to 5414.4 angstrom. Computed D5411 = 16.9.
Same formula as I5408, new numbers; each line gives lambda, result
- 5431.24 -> 17.2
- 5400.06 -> 15.9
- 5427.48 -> 17.3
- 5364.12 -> 16.9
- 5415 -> 17.4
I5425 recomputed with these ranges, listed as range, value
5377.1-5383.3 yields 16.9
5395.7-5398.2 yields 16.2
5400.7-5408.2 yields 15.3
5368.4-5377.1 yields 16.8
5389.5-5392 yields 17.1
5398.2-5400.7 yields 15.9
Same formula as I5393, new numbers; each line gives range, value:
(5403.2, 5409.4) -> 15.4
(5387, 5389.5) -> 17.7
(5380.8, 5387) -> 17.7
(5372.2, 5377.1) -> 16.8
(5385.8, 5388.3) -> 17.9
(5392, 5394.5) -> 16.8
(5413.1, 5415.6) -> 17.2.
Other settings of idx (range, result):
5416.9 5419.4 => 17.8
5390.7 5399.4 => 16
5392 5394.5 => 16.6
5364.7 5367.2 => 17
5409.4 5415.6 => 15.7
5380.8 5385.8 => 17.5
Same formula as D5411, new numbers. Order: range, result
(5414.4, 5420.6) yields 17.8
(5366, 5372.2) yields 17.2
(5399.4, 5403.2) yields 15.9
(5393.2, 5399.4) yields 16.6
